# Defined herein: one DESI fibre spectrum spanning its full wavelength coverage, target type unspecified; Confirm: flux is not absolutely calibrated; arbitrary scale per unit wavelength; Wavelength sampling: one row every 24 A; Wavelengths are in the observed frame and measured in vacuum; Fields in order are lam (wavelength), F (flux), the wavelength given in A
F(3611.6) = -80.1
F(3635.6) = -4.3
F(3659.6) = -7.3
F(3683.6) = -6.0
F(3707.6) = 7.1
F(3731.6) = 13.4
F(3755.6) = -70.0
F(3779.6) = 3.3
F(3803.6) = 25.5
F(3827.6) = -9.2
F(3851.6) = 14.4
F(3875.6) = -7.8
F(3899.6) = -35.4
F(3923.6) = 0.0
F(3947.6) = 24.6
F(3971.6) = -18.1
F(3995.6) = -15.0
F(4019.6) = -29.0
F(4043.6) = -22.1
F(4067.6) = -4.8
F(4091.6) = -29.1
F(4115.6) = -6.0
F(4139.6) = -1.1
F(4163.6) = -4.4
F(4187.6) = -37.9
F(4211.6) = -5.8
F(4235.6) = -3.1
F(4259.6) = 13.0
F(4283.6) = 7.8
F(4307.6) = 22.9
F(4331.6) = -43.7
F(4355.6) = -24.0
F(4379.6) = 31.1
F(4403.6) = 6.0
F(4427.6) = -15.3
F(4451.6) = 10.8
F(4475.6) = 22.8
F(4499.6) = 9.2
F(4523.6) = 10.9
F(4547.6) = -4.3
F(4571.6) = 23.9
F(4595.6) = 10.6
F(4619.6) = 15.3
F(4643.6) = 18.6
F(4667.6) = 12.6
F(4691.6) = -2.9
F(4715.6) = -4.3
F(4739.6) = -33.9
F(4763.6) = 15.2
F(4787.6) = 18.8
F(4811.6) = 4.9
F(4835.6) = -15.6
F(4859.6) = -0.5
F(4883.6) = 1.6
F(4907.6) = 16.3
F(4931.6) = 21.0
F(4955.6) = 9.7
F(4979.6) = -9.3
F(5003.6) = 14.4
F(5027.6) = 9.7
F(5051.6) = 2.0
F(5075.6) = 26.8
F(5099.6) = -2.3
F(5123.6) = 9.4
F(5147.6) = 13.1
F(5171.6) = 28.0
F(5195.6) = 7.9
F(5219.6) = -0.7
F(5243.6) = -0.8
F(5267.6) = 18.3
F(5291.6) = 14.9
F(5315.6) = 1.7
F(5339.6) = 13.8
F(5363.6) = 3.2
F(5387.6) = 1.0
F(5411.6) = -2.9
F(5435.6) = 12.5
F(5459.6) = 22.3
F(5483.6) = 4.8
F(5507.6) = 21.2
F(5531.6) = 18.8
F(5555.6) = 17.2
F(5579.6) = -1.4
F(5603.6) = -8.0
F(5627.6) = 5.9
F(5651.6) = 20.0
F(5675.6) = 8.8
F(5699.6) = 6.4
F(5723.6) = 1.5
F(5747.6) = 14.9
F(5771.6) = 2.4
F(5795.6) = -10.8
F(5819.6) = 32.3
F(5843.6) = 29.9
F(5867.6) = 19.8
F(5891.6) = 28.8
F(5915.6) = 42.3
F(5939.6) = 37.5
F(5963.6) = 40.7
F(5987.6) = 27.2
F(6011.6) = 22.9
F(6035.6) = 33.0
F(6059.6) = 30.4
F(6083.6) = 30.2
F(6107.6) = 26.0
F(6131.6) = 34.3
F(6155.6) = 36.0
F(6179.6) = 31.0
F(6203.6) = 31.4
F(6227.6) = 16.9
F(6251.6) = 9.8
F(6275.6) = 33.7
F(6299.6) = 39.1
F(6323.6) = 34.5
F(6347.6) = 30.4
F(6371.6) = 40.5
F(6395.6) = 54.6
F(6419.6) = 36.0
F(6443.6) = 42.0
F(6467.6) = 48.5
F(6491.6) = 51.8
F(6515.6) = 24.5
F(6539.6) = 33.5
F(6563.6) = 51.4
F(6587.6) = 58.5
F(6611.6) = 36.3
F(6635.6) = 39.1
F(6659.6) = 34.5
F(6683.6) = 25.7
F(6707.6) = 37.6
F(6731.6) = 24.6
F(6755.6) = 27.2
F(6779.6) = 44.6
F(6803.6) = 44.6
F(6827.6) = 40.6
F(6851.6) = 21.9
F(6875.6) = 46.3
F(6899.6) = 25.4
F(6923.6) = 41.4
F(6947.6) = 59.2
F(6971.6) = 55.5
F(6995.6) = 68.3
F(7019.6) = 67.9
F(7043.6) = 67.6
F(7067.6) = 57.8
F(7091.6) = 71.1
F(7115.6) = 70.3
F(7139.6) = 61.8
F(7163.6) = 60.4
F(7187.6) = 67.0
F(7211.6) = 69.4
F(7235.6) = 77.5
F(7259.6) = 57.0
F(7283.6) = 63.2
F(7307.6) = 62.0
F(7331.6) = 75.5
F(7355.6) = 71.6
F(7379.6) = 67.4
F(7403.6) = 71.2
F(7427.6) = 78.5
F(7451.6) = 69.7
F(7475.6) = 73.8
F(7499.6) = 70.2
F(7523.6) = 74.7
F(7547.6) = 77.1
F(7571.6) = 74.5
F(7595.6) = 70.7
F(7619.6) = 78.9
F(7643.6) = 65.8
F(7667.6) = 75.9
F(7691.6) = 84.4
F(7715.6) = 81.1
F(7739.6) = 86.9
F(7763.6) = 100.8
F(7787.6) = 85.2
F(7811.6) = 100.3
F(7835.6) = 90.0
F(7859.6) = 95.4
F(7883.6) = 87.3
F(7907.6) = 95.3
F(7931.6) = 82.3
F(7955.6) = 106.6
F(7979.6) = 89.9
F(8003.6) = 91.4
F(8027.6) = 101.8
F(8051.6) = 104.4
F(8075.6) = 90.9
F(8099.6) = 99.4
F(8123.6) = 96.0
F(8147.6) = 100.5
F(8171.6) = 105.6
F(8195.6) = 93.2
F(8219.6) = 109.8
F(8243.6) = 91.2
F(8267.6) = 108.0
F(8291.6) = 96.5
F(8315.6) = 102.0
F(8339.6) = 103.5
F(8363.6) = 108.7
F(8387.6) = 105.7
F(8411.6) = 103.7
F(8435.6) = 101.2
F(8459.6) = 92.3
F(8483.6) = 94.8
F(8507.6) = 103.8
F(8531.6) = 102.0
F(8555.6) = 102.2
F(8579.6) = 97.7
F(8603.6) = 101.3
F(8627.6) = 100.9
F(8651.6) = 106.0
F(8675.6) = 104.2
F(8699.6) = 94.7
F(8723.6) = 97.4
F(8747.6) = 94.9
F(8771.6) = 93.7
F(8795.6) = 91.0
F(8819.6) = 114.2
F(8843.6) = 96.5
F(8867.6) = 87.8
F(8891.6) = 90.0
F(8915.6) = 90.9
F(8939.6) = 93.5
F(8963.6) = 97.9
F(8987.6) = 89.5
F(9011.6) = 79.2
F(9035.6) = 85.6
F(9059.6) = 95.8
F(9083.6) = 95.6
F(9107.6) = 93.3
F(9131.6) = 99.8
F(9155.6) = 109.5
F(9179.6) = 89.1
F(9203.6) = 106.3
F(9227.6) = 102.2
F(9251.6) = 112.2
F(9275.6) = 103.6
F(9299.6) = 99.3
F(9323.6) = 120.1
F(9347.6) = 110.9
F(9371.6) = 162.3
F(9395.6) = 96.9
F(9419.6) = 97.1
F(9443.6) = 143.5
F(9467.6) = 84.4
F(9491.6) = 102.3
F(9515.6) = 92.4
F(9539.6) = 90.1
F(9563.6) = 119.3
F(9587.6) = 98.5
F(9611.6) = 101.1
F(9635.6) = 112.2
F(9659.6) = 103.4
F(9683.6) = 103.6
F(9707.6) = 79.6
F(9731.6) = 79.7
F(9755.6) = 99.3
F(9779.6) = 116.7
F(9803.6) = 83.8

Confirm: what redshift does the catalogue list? 0.741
